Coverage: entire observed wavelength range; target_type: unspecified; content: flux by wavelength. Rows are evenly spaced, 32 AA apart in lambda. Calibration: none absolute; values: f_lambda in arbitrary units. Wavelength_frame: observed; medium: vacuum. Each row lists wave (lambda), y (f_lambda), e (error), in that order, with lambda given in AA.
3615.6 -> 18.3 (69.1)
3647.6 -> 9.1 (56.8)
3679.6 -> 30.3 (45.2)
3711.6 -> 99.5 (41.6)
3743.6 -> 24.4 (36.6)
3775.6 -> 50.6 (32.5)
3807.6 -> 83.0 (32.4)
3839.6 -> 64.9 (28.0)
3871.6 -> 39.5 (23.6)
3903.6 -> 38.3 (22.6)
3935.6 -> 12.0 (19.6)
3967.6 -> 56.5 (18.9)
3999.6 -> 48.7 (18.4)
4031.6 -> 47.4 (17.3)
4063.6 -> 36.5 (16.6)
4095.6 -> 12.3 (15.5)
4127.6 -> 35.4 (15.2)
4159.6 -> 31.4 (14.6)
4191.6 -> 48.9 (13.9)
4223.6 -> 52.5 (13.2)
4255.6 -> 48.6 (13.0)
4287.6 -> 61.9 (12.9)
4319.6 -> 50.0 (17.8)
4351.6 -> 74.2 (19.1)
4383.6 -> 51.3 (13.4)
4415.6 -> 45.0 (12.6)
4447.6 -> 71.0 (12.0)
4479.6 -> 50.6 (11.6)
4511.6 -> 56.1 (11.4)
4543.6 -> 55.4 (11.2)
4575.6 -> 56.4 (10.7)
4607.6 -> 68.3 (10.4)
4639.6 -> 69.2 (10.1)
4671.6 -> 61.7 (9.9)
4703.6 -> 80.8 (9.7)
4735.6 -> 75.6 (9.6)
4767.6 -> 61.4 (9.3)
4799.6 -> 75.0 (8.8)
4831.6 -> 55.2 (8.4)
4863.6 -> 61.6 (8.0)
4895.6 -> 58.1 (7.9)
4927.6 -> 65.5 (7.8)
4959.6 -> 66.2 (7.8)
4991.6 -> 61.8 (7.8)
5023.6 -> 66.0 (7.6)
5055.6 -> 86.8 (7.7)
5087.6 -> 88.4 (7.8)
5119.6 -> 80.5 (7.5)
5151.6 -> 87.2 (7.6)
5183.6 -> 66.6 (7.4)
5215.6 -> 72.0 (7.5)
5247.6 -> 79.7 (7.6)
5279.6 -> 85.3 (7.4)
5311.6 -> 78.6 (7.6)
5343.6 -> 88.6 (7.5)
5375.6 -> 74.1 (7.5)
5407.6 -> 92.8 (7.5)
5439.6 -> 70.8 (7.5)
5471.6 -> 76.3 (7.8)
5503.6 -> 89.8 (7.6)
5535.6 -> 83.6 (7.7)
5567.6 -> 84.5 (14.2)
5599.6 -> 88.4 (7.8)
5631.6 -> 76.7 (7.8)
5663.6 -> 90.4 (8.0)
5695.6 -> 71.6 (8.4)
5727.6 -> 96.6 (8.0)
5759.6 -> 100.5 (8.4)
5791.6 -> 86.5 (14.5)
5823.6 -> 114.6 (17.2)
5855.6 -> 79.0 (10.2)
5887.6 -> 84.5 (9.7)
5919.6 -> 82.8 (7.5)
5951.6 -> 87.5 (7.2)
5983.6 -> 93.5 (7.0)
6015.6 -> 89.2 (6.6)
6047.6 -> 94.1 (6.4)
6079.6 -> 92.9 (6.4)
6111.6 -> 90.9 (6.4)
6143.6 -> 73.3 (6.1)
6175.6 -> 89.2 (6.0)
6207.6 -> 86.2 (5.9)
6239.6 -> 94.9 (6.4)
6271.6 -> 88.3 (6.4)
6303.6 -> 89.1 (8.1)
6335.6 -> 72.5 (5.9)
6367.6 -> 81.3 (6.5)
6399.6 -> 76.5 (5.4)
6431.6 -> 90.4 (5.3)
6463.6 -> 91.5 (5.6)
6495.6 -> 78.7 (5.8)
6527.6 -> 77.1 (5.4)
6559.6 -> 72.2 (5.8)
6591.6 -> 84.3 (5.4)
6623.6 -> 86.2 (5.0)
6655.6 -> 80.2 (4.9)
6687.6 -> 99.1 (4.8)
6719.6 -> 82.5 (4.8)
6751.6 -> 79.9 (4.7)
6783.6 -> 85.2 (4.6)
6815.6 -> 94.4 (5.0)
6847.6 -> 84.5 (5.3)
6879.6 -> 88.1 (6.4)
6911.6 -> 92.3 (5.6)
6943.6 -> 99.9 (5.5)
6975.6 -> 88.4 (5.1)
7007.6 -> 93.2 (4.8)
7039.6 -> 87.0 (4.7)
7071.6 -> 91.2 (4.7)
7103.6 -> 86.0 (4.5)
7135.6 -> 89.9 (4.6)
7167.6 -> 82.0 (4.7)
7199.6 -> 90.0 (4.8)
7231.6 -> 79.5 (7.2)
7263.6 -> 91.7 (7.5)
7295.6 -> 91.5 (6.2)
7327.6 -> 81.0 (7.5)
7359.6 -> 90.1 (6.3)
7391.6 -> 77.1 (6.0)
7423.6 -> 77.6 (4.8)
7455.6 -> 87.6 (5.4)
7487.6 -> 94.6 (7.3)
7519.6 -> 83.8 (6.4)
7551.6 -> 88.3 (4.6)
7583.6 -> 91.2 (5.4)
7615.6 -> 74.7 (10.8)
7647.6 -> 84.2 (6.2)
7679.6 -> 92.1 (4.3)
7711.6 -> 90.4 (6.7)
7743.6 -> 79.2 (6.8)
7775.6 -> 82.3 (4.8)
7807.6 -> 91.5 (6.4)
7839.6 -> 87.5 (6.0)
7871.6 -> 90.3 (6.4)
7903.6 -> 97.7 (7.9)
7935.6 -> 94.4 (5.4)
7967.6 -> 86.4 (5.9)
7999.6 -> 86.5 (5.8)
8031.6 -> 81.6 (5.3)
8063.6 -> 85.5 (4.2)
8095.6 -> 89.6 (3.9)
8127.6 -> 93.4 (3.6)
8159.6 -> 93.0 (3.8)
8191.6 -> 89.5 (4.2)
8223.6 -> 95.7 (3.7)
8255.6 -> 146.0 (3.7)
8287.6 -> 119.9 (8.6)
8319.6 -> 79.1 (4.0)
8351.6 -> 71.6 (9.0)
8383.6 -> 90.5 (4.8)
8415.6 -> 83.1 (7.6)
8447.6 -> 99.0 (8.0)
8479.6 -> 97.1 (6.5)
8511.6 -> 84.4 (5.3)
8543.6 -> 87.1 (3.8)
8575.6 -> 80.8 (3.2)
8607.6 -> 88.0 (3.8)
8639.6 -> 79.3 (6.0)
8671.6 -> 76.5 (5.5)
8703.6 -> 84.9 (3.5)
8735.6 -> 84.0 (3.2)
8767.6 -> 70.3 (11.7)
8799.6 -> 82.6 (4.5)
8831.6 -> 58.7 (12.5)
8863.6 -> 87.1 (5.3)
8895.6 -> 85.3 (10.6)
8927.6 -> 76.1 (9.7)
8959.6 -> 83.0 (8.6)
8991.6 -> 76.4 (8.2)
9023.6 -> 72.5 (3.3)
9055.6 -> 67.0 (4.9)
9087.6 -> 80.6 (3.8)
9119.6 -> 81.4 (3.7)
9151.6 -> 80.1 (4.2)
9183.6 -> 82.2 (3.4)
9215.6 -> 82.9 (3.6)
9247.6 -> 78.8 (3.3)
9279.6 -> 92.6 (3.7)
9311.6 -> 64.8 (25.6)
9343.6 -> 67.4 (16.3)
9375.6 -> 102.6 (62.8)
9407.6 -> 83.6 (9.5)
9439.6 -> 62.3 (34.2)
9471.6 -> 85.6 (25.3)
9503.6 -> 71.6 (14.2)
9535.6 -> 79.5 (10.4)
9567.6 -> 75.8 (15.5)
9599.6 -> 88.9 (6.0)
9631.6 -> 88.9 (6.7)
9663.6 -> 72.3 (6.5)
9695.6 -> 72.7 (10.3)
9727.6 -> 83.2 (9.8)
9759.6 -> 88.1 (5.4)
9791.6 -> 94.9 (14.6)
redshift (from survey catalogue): 0.260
